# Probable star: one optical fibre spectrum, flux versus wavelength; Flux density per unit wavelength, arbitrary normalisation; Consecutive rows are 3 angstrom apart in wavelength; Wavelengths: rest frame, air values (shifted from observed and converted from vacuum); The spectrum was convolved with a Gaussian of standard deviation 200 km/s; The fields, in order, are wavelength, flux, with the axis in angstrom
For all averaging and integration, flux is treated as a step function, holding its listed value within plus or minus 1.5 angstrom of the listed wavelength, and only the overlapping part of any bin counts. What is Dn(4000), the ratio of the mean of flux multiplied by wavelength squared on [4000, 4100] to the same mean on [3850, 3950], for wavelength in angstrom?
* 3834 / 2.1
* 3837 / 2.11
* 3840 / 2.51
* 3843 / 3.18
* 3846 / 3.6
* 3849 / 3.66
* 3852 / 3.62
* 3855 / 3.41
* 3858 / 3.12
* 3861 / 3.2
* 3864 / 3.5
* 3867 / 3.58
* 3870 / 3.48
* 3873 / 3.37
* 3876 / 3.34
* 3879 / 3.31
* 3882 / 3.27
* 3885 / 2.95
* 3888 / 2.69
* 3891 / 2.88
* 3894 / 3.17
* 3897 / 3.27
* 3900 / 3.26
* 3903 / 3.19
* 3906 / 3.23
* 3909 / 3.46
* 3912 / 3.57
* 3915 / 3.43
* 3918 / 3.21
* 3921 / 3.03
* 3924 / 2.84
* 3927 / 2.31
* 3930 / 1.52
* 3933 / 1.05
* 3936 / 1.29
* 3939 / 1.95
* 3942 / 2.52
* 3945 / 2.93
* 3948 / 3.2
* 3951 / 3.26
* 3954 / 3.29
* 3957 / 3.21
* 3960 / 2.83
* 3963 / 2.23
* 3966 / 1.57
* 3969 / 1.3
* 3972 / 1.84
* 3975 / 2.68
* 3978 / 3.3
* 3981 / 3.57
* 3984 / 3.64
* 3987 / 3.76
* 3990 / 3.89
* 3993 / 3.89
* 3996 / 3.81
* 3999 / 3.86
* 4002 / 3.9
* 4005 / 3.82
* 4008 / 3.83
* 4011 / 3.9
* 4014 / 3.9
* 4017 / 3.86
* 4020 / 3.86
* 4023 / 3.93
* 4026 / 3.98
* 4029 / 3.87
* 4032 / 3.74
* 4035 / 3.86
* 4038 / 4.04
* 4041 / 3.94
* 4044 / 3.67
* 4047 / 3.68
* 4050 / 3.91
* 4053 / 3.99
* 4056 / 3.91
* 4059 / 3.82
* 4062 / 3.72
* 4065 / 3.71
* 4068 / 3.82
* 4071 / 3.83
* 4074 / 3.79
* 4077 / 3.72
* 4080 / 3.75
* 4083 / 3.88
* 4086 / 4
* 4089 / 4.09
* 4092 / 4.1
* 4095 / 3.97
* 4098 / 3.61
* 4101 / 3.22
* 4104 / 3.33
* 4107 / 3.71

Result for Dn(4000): 1.40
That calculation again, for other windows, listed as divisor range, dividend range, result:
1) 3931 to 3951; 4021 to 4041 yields 1.84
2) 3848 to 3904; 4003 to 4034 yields 1.27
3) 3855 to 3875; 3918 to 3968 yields 0.76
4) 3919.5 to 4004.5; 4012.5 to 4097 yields 1.44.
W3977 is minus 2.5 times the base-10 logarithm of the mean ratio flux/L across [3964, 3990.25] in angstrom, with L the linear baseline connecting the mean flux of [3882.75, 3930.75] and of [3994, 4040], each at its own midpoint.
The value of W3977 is 0.28 mag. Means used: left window 3.03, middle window 2.78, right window 3.88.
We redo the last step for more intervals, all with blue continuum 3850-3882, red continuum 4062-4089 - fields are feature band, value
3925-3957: 0.43 mag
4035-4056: -0.03 mag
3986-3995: -0.06 mag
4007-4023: -0.05 mag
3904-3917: 0.02 mag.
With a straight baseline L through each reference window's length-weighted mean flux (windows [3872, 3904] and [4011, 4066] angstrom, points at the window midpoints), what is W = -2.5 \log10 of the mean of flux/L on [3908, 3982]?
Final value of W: 0.29 mag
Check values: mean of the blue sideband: 3.15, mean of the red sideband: 3.86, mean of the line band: 2.6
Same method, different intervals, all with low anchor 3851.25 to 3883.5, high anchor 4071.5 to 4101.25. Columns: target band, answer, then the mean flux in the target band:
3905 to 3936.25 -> 0.287 mag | 2.67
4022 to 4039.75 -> -0.052 mag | 3.9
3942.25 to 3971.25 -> 0.333 mag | 2.62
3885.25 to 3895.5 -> 0.174 mag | 2.92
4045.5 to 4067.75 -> -0.013 mag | 3.82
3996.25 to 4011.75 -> -0.055 mag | 3.86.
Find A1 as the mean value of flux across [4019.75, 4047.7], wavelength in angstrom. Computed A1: 3.86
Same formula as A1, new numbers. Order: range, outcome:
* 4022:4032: 3.9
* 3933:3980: 2.46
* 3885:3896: 2.93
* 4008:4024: 3.88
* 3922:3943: 1.94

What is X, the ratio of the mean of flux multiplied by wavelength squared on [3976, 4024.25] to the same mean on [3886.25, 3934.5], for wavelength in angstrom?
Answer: 1.37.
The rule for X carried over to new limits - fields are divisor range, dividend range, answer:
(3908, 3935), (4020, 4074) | 1.53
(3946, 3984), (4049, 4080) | 1.47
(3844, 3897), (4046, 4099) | 1.29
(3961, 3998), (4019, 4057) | 1.34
